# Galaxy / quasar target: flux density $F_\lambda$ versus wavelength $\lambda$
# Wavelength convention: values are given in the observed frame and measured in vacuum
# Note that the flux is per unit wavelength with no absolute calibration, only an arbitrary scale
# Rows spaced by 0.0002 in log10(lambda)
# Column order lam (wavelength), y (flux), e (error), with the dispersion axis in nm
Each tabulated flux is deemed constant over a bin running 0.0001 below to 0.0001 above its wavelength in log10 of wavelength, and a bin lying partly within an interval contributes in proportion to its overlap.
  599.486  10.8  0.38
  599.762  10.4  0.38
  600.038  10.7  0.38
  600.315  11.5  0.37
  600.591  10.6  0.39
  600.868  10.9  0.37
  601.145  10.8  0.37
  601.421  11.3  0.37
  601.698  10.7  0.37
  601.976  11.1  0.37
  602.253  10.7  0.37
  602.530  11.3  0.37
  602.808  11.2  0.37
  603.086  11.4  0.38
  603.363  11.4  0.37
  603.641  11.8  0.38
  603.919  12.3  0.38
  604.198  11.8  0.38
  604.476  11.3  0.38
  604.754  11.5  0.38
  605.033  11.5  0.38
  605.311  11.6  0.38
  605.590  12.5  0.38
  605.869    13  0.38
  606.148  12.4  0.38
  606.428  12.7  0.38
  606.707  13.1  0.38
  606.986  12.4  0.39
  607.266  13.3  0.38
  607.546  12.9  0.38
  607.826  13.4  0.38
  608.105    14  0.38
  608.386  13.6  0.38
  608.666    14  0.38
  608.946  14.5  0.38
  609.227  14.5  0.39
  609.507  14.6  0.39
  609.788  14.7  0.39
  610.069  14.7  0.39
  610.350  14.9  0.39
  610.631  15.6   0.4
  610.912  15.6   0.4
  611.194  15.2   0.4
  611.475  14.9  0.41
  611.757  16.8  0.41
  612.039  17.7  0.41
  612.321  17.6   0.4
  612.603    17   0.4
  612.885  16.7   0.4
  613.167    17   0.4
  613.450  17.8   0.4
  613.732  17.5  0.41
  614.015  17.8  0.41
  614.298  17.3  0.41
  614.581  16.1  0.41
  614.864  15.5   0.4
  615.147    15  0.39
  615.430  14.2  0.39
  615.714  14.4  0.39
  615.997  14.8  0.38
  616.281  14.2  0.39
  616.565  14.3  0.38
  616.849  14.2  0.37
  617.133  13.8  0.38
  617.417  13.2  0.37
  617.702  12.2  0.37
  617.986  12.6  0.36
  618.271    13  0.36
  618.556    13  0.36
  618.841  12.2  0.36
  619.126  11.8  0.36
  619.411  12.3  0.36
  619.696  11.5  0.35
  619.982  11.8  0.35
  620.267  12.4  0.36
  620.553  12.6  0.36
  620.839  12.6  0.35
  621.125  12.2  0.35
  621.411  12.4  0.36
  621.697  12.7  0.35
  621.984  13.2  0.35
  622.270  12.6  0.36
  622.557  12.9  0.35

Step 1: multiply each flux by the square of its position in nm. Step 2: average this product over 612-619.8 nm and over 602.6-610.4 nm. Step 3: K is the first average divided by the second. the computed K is 1.18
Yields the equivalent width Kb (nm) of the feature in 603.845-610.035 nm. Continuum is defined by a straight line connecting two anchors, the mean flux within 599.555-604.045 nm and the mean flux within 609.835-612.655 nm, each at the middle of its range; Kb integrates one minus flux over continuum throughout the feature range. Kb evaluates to 0.33 nm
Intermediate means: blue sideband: 11.1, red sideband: 15.9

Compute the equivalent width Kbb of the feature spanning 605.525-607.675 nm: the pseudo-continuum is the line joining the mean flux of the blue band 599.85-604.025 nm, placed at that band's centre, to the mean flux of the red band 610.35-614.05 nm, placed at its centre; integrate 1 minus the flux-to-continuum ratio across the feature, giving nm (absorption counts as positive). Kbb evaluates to 0.13 nm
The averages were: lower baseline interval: 11.2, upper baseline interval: 16.6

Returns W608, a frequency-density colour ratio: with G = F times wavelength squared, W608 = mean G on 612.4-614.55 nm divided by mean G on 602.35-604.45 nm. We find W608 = 1.54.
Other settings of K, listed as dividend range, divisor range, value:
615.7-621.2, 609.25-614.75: 0.81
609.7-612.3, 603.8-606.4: 1.33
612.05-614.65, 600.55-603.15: 1.63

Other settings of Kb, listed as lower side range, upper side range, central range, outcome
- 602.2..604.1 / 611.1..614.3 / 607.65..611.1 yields 0.13 nm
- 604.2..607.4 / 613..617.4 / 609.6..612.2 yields -0.28 nm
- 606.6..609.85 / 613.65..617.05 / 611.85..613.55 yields -0.29 nm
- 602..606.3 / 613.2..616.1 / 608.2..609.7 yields -0.06 nm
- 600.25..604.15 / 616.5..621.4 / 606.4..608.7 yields -0.31 nm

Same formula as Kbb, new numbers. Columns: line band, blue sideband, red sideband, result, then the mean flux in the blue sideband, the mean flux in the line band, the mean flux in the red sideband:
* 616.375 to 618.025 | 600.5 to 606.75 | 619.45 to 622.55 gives -0.16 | 11.6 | 13.5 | 12.4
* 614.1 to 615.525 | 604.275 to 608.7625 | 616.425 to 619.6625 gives -0.32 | 12.7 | 15.8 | 12.9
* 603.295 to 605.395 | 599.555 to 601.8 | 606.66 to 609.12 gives 0.09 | 10.9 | 11.7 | 13.5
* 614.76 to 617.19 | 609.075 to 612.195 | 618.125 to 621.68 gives -0.16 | 15.4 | 14.5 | 12.3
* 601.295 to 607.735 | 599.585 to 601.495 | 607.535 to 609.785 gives 0.28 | 10.9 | 11.9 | 14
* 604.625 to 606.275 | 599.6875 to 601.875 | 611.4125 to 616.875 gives 0.08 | 10.9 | 12.1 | 16.1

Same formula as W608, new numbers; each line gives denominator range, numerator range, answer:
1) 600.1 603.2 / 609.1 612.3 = 1.45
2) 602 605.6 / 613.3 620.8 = 1.27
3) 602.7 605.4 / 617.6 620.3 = 1.11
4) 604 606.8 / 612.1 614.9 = 1.45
